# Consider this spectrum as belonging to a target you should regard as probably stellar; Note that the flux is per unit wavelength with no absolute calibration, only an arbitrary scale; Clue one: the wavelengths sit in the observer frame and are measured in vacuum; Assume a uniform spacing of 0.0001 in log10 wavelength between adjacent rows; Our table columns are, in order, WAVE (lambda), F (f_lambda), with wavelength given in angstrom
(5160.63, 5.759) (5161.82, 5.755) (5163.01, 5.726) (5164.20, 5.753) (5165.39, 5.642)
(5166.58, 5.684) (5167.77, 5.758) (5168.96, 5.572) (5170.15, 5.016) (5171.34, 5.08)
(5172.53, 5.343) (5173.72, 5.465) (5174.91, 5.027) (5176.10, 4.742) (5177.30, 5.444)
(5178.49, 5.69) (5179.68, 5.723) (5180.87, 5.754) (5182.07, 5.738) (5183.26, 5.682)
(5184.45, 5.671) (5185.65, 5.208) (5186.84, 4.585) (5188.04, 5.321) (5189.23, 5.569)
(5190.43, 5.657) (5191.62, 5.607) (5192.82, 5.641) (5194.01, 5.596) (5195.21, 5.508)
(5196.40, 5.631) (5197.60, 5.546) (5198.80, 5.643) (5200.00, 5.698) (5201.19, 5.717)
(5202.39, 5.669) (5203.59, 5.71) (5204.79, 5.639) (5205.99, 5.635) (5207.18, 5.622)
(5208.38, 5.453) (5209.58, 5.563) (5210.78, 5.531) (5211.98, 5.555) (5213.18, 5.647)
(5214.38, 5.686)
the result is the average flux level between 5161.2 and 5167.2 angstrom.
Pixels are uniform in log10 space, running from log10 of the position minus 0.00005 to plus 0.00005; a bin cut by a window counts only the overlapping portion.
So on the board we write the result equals 5.71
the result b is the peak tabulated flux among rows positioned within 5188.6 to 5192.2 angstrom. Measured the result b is 5.657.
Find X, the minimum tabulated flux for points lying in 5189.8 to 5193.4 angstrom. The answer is 5.607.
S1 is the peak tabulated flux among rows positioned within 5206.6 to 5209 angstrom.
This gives 5.622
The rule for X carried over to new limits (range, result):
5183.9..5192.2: 4.585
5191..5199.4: 5.508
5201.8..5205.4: 5.639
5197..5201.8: 5.546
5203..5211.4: 5.453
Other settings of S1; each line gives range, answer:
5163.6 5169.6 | 5.758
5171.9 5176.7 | 5.465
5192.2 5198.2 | 5.641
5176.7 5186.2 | 5.754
